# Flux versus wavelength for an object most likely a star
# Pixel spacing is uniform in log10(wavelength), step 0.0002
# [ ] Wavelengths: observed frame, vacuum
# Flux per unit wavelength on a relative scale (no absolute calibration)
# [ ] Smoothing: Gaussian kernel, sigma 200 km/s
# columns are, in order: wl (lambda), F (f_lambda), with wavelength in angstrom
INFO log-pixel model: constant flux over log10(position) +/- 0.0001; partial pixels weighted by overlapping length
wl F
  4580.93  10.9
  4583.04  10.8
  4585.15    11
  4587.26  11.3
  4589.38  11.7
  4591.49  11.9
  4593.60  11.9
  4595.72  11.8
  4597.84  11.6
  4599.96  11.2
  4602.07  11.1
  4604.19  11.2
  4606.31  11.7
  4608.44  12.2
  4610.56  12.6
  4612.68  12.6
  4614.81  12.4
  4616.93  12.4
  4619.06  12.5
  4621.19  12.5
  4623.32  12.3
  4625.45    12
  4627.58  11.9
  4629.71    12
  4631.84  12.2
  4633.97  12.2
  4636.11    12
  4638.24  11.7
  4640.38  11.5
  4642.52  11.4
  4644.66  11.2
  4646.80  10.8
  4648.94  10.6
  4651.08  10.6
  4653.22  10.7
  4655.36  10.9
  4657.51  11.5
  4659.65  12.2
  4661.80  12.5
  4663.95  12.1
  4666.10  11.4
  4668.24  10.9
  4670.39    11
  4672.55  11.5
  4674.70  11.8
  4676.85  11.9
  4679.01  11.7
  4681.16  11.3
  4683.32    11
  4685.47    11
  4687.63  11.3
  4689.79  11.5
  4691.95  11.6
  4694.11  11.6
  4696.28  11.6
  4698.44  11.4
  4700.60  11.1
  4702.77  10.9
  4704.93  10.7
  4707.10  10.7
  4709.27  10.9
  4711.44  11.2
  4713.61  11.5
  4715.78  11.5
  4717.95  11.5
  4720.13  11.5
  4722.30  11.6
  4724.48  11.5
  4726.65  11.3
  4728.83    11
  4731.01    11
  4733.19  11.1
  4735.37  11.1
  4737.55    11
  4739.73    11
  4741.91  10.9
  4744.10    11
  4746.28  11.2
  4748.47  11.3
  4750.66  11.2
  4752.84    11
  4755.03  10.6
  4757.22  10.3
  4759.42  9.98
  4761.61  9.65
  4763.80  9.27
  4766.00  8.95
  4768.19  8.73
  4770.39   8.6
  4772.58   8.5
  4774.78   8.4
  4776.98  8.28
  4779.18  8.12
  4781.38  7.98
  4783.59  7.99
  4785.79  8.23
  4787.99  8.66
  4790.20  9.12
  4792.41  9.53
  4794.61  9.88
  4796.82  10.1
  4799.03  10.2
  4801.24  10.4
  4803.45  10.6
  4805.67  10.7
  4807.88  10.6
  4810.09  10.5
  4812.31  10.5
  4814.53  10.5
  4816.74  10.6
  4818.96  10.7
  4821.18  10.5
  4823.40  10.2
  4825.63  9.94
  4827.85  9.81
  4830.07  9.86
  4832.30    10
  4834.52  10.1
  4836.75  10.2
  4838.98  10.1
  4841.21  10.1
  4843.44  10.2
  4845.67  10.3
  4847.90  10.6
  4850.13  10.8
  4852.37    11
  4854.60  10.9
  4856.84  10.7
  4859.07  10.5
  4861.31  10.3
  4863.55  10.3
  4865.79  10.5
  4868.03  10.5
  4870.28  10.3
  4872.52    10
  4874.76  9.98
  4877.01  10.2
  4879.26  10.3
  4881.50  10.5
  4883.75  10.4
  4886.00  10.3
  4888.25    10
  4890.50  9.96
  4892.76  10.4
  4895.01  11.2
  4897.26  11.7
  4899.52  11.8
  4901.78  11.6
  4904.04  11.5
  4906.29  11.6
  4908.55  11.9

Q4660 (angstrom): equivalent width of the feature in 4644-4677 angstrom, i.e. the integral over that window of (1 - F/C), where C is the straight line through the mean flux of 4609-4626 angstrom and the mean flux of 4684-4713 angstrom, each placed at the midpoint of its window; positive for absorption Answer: 1.2 angstrom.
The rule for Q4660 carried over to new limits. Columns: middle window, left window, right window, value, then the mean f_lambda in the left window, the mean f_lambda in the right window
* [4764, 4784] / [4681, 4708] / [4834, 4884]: 4.4 angstrom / 11.2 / 10.4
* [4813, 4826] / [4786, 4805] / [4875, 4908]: -0.5 angstrom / 9.76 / 10.8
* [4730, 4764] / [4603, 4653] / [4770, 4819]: -2.0 angstrom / 11.8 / 9.5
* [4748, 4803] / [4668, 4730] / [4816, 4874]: 7.2 angstrom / 11.3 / 10.3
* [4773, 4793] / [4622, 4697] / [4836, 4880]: 4.4 angstrom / 11.5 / 10.4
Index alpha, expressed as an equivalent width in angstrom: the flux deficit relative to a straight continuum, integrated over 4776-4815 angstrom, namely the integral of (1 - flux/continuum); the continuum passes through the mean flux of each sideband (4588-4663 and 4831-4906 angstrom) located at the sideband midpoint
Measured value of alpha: 4.8 angstrom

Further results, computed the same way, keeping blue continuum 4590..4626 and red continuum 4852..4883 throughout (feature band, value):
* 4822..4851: 1.19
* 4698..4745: 0.62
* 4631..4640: -0.12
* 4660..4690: 0.20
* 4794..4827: 1.11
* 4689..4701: -0.03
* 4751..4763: 0.81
